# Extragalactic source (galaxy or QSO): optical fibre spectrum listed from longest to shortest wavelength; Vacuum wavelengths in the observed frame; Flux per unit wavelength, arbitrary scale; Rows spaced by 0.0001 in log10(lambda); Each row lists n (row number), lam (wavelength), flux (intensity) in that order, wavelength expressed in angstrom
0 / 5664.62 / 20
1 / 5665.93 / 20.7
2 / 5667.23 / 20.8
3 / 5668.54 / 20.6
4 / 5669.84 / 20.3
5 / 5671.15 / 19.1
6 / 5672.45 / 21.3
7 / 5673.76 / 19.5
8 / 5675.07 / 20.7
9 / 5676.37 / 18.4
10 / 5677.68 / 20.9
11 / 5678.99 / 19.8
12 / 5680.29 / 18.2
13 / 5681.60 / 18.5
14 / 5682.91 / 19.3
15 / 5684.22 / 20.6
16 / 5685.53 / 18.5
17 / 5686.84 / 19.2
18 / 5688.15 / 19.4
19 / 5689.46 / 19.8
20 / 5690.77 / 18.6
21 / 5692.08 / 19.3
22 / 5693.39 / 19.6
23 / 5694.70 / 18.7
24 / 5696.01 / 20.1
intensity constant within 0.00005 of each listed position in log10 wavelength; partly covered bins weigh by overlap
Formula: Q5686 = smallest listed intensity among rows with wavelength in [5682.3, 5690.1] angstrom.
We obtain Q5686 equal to 18.5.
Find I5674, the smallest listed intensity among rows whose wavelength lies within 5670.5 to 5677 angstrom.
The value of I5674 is 18.4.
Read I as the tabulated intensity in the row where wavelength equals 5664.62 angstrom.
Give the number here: 20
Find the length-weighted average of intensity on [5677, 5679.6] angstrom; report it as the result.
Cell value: 20.3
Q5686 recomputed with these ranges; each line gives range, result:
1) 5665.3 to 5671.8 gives 19.1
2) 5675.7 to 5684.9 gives 18.2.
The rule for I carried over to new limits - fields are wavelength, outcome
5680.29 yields 18.2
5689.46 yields 19.8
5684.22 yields 20.6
